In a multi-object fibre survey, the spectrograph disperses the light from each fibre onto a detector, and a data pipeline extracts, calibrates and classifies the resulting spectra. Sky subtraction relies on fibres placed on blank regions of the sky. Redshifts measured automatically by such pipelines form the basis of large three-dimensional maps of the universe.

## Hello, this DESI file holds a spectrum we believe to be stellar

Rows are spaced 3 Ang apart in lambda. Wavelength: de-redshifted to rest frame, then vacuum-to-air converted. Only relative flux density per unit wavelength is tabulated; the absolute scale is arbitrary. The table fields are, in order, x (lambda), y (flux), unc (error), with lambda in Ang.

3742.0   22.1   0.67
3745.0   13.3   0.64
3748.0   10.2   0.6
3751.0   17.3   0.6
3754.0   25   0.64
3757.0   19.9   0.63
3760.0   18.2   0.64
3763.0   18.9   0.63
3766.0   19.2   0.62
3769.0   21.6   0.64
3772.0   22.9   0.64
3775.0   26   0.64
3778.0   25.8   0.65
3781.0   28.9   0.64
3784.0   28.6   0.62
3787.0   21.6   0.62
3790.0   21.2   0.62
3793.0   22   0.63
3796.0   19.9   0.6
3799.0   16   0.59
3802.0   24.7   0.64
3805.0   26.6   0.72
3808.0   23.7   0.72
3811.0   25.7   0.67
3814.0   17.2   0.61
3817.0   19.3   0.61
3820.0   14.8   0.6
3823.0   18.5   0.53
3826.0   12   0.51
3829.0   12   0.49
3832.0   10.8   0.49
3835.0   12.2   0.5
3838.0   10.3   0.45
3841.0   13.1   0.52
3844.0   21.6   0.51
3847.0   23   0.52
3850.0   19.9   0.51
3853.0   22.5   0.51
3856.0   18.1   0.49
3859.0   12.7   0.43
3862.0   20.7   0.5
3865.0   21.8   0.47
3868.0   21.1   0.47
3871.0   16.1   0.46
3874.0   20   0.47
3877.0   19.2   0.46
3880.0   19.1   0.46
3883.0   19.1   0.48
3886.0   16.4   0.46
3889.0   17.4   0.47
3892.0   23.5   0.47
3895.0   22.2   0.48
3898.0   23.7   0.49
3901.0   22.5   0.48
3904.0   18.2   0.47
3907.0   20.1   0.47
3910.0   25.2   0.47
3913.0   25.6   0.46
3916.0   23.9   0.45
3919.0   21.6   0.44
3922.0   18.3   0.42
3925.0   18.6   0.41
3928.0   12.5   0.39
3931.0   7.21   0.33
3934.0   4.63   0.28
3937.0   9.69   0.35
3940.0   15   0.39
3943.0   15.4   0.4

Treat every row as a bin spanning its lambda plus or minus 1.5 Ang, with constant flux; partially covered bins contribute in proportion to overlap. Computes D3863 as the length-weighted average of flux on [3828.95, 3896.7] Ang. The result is 18.1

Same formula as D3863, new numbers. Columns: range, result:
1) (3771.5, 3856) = 20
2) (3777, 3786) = 27.5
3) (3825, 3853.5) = 15.6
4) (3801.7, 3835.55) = 18.1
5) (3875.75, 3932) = 19.8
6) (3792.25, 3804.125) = 20.9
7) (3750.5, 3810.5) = 22.5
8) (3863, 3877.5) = 19.7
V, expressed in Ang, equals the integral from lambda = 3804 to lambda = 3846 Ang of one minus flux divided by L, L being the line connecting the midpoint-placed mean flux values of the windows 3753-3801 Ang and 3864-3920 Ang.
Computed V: 9.2 Ang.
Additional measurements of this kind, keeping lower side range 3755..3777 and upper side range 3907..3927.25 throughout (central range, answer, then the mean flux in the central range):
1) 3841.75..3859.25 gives 1.31 Ang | 19.8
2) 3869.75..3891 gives 3.18 Ang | 18.3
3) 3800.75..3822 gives -0.29 Ang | 21.6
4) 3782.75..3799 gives -0.54 Ang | 22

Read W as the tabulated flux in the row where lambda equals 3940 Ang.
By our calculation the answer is 15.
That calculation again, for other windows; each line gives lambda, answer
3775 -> 26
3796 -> 19.9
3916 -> 23.9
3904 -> 18.2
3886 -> 16.4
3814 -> 17.2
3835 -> 12.2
